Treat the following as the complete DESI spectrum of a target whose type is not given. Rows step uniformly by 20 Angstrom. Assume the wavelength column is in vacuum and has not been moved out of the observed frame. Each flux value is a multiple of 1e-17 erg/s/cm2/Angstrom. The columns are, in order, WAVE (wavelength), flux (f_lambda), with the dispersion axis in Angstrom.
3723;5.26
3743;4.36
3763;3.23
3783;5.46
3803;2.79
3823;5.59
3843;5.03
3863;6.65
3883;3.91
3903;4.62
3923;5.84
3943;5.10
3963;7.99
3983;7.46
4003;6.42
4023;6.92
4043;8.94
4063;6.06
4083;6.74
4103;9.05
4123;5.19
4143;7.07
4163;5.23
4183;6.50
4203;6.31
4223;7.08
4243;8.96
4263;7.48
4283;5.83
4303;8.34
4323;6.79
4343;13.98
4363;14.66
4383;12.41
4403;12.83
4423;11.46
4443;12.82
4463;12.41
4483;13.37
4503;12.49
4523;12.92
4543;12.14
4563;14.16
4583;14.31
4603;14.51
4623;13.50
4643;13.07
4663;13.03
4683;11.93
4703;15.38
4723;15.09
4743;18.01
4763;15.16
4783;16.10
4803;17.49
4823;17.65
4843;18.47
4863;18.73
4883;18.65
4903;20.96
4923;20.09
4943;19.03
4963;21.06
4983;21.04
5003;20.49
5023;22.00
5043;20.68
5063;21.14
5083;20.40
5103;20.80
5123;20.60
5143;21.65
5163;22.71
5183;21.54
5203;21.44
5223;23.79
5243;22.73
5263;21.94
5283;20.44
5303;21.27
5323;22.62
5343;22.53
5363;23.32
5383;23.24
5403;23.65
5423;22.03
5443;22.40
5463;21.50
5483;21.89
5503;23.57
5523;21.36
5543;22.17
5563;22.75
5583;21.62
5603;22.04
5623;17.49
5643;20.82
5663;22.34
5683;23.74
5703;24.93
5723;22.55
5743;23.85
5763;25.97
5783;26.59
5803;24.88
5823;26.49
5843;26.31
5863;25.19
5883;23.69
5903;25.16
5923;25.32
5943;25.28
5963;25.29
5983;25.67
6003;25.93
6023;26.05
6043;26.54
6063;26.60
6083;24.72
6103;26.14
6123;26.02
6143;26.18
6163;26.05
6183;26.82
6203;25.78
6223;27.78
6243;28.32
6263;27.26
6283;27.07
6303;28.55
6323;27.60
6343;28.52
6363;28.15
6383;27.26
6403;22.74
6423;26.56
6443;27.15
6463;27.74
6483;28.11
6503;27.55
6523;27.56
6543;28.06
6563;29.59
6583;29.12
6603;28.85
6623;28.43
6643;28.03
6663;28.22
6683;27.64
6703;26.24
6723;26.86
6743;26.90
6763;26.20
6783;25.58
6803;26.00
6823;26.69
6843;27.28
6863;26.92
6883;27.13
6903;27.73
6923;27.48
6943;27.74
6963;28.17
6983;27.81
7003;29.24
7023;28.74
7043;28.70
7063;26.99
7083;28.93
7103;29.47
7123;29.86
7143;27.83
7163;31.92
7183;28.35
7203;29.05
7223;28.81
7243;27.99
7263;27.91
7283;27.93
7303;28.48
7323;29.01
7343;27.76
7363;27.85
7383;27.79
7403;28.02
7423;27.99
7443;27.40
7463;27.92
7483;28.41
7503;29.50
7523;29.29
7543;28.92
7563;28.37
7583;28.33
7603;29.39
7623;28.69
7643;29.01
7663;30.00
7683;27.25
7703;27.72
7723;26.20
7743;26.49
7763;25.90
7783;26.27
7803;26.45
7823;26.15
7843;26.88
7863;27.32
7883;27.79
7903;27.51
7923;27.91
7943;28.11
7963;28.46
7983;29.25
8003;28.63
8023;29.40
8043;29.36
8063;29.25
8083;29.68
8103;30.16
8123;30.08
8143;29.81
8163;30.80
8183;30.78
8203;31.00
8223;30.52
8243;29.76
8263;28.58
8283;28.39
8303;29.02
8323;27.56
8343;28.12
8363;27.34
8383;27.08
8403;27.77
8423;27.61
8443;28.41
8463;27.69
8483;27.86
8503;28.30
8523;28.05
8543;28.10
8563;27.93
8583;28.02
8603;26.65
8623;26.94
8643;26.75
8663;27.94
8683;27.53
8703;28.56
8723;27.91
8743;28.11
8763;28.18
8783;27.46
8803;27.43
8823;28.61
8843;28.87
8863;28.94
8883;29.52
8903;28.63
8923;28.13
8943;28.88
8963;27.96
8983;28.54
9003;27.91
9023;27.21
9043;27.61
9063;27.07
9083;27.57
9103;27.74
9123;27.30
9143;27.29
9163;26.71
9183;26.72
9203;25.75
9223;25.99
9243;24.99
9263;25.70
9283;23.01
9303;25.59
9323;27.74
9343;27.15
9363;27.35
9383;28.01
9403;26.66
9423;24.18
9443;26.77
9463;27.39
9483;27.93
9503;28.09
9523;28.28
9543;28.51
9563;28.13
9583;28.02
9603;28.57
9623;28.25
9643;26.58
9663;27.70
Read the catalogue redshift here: 0.087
